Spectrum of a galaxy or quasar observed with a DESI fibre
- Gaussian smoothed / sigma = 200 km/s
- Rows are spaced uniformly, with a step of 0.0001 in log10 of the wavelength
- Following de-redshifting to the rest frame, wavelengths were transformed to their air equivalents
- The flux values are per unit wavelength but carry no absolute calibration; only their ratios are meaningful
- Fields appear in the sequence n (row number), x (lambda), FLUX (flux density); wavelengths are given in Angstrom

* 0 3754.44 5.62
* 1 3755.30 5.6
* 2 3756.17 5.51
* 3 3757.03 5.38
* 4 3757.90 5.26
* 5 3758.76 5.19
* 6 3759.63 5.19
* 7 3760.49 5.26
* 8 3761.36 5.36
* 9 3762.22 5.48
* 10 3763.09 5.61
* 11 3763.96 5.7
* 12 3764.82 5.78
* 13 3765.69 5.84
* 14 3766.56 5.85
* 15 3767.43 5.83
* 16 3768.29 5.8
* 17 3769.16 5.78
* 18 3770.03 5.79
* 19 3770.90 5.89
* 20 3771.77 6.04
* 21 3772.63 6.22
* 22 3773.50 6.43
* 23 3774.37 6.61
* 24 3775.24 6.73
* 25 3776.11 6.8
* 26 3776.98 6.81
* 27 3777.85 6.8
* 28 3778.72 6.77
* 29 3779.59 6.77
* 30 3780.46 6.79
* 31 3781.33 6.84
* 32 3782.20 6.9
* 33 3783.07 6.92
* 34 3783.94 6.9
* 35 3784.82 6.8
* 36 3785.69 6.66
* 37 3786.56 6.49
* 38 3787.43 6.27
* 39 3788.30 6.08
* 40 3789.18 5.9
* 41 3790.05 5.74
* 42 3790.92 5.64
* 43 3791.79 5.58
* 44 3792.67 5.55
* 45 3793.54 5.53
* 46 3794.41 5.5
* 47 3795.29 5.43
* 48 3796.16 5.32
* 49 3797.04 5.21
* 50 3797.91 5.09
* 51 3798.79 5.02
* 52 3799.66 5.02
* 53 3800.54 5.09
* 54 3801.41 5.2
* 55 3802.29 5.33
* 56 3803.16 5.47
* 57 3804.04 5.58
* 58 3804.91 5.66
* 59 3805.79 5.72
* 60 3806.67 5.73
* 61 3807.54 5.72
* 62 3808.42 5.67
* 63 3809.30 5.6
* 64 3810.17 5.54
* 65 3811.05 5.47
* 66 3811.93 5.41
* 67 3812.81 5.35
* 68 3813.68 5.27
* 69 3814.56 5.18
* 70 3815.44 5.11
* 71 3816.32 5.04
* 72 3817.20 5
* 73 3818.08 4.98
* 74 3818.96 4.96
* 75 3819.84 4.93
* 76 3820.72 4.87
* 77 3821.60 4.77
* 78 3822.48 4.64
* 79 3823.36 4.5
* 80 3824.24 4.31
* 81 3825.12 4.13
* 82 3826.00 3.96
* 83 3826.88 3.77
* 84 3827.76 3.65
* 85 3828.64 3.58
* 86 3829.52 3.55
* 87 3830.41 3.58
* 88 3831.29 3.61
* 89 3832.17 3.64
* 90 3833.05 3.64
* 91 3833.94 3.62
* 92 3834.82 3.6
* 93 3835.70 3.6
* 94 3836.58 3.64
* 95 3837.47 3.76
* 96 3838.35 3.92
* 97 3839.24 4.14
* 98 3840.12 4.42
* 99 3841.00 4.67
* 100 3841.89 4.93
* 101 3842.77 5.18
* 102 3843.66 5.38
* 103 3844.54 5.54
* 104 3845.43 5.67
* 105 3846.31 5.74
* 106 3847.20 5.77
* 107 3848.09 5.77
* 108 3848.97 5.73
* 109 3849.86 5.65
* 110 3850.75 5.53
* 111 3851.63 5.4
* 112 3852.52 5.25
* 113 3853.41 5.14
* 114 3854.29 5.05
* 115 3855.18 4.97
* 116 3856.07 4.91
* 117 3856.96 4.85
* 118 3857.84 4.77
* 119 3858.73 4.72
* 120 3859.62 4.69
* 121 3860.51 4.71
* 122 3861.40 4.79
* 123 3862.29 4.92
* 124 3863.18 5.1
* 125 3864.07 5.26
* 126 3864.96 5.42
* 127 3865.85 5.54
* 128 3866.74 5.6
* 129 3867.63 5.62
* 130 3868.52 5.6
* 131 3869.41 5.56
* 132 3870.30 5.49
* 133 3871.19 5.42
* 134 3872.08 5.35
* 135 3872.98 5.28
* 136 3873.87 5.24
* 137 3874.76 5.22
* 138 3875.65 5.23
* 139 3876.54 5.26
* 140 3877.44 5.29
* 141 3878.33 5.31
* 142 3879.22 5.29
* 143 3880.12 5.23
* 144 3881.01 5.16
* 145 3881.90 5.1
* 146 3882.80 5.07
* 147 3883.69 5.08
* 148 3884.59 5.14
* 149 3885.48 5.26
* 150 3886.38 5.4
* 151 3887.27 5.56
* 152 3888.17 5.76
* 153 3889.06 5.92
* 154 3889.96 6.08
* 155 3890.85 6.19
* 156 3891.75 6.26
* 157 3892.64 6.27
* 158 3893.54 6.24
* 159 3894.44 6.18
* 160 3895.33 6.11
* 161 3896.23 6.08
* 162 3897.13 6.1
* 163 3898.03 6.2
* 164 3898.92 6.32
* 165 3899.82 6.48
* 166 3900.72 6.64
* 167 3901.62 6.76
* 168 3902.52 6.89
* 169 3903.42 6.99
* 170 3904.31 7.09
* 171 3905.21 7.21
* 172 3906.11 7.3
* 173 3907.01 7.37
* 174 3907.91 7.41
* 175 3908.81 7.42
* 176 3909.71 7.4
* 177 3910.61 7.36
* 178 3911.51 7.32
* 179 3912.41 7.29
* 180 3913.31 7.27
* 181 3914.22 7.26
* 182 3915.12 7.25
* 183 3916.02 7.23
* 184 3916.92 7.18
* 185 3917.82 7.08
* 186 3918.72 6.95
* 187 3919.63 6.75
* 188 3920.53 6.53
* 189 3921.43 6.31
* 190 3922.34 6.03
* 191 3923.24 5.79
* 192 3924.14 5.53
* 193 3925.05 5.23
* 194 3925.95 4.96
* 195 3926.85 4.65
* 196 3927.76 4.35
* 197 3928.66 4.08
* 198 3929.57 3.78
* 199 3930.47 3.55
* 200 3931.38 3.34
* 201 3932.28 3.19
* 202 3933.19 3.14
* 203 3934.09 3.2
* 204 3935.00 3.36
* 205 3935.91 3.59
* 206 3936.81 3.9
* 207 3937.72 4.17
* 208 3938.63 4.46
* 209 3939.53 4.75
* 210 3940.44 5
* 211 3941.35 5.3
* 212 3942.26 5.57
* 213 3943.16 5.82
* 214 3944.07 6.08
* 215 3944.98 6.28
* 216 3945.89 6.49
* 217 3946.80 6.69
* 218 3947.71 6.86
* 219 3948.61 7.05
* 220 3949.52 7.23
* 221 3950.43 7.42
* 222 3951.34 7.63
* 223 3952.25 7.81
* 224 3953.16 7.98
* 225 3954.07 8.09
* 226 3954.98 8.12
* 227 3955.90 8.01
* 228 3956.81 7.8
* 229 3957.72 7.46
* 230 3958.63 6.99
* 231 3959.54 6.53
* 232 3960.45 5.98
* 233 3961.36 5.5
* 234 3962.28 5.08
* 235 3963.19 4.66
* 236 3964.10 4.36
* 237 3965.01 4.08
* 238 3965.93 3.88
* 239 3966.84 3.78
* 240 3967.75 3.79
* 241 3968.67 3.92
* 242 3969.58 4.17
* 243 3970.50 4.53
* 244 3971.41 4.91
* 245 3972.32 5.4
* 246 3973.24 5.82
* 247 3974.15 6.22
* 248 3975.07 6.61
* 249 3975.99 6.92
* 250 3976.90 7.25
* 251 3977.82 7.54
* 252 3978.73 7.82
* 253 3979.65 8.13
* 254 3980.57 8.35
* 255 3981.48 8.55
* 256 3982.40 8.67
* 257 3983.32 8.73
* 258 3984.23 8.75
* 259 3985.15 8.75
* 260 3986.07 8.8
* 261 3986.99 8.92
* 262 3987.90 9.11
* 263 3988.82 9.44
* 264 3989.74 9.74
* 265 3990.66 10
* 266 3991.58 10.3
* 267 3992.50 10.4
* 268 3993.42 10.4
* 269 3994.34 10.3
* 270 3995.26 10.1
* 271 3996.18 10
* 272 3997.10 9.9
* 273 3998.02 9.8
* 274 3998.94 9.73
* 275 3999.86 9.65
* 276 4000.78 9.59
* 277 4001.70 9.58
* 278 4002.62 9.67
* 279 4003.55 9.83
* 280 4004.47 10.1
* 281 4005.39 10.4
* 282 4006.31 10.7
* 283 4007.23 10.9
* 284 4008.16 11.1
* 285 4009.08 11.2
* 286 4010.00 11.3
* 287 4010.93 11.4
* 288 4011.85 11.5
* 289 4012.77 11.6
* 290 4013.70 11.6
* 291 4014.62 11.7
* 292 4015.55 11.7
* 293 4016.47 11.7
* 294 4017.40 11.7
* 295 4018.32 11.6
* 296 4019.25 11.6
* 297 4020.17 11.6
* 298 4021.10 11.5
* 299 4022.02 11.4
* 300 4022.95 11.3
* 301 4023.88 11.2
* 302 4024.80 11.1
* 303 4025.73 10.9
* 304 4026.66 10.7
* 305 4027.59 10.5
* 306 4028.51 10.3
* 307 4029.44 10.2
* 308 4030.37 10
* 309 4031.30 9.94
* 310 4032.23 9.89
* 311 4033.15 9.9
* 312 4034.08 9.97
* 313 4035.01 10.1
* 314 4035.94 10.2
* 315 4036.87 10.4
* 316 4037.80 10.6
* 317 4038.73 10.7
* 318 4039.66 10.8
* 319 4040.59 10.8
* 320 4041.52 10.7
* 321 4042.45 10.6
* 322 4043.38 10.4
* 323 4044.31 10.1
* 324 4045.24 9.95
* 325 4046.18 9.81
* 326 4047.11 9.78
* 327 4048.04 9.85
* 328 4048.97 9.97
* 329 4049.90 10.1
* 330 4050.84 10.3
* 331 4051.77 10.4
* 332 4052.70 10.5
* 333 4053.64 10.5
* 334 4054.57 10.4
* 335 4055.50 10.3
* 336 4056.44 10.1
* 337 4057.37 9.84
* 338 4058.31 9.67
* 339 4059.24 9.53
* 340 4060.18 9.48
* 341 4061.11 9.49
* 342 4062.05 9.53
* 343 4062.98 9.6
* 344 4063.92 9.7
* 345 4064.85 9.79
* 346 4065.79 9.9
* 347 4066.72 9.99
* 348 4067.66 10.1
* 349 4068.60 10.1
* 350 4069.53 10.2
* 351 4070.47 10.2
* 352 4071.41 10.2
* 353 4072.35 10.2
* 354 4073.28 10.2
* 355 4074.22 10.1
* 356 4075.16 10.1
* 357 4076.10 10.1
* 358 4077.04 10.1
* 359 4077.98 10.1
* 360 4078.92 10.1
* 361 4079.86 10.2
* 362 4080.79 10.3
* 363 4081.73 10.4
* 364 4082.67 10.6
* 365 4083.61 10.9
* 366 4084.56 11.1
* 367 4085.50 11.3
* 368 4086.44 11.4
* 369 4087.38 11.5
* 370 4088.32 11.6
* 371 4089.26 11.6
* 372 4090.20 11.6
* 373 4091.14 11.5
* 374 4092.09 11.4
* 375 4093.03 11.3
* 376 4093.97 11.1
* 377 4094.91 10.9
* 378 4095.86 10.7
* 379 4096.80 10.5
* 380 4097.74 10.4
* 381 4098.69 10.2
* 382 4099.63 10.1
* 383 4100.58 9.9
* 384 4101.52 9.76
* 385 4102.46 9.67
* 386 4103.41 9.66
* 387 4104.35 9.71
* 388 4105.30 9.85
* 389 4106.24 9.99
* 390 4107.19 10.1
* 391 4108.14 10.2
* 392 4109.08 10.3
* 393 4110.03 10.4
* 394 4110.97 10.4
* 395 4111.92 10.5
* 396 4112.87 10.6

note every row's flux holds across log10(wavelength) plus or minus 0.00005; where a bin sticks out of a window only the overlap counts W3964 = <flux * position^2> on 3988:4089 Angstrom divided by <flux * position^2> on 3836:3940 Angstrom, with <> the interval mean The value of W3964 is 2.0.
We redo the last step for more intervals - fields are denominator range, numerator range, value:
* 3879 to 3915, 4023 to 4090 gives 1.76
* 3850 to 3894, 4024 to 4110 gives 2.13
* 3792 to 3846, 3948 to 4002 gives 1.71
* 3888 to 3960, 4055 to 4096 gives 1.82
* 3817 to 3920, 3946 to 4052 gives 1.76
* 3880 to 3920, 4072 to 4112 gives 1.79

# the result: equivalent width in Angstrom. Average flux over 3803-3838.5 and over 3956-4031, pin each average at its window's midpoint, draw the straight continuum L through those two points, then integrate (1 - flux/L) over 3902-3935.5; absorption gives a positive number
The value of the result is 4.8 Angstrom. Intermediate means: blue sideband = 4.62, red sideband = 8.88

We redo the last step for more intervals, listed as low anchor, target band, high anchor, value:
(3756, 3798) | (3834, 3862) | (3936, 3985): 5.6 Angstrom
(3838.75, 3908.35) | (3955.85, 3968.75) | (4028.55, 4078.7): 3.9 Angstrom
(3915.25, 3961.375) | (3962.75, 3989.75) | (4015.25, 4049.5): 4.1 Angstrom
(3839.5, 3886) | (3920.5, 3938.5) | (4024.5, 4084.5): 6.6 Angstrom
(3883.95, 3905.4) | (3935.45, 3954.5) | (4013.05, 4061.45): 4.1 Angstrom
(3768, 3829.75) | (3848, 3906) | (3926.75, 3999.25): 4.5 Angstrom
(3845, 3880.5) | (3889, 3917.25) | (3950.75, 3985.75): -5.0 Angstrom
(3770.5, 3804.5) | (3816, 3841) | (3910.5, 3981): 7.7 Angstrom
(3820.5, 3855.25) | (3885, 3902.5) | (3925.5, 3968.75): -3.9 Angstrom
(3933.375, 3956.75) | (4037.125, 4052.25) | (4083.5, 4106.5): -1.9 Angstrom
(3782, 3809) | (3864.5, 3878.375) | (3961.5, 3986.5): 1.3 Angstrom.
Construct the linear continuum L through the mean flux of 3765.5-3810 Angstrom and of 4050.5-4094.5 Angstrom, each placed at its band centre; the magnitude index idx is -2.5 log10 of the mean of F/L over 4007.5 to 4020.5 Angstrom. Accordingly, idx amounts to -0.209 mag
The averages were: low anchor 5.97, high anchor 10.4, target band 11.5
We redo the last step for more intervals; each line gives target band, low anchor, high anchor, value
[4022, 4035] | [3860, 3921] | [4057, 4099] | -0.13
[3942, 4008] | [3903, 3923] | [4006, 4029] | 0.25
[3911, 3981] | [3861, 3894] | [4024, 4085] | 0.23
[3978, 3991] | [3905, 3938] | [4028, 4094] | -0.13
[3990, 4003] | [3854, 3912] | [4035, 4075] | -0.15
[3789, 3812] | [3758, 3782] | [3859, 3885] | 0.07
